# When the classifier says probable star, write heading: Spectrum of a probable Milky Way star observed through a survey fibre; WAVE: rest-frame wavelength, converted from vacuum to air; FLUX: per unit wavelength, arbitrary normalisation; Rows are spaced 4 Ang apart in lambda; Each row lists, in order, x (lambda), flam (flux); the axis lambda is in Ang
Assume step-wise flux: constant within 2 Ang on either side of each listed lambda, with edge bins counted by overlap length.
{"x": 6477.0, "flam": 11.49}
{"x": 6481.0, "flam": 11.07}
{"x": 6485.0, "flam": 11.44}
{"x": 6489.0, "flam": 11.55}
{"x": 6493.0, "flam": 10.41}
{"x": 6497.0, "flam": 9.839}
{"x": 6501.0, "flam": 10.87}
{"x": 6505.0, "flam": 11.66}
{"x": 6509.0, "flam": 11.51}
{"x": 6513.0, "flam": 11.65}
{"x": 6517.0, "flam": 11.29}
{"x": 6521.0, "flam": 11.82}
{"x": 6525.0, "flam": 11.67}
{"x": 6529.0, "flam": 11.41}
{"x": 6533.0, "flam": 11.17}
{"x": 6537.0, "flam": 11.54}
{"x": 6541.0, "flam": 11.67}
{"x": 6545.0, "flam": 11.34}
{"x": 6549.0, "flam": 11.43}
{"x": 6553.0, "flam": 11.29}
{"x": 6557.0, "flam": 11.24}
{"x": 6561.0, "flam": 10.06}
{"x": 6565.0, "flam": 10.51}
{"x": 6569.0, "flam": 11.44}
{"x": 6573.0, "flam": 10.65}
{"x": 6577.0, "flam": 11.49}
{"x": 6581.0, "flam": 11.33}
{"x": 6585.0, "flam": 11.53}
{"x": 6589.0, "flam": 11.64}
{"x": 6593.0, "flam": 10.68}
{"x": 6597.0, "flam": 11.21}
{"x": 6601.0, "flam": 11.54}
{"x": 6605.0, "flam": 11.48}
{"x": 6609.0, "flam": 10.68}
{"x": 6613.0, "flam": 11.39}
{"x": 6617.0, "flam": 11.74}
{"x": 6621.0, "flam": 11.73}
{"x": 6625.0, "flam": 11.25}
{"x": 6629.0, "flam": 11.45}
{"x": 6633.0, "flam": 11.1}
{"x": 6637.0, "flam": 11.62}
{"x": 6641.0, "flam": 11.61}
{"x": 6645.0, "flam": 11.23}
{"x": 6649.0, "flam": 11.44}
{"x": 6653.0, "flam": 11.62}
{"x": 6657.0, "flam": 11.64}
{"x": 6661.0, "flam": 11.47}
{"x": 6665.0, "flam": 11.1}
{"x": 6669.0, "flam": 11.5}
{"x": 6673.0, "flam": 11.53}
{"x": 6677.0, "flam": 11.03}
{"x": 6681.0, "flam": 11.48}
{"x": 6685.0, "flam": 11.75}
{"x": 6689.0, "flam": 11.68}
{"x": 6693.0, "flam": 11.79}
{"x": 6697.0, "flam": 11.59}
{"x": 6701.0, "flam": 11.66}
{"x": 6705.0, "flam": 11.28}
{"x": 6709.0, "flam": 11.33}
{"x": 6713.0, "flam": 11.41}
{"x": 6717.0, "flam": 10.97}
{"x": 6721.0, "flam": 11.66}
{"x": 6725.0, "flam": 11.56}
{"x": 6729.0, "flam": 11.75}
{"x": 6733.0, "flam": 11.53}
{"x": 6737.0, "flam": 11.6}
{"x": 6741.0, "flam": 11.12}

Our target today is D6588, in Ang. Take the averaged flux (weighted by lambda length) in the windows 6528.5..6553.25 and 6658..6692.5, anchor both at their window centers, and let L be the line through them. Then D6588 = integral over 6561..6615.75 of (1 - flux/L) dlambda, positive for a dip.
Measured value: 1.3 Ang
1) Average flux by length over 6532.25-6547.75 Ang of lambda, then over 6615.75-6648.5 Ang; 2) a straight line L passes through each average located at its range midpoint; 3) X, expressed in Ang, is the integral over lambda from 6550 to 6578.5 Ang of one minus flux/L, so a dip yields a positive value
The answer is 1.2 Ang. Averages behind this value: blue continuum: 11.5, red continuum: 11.5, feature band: 11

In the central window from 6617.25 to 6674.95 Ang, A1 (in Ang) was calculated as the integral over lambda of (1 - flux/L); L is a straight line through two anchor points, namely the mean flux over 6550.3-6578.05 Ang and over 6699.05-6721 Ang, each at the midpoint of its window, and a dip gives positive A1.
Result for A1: -1.4 Ang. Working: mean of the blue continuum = 10.9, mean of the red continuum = 11.4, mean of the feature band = 11.5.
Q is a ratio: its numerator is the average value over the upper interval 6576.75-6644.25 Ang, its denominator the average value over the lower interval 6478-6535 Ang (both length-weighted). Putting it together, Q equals 1.0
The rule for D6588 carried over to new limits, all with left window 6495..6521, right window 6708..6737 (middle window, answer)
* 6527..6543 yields -0.32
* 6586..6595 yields 0.08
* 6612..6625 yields -0.28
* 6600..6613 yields 0.10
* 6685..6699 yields -0.32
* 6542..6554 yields -0.15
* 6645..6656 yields -0.10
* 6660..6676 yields 0.04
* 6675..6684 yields 0.08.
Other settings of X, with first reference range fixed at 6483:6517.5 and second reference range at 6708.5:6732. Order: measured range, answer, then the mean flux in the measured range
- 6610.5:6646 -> -0.4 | 11.5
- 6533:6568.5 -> 0.2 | 11.1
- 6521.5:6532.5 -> -0.4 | 11.5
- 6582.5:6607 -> -0.2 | 11.3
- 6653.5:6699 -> -0.5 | 11.5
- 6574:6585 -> -0.1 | 11.4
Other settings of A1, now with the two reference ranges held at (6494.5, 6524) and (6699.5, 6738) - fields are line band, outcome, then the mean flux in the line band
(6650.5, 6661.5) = -0.18 Ang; 11.6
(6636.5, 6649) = -0.09 Ang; 11.5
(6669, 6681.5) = 0.07 Ang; 11.4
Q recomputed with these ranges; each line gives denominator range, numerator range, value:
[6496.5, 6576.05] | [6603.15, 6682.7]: 1.02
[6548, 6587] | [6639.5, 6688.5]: 1.03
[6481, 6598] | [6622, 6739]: 1.02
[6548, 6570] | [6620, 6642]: 1.04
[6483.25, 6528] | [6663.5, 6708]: 1.02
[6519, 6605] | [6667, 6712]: 1.02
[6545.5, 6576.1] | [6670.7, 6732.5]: 1.05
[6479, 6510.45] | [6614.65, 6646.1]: 1.04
